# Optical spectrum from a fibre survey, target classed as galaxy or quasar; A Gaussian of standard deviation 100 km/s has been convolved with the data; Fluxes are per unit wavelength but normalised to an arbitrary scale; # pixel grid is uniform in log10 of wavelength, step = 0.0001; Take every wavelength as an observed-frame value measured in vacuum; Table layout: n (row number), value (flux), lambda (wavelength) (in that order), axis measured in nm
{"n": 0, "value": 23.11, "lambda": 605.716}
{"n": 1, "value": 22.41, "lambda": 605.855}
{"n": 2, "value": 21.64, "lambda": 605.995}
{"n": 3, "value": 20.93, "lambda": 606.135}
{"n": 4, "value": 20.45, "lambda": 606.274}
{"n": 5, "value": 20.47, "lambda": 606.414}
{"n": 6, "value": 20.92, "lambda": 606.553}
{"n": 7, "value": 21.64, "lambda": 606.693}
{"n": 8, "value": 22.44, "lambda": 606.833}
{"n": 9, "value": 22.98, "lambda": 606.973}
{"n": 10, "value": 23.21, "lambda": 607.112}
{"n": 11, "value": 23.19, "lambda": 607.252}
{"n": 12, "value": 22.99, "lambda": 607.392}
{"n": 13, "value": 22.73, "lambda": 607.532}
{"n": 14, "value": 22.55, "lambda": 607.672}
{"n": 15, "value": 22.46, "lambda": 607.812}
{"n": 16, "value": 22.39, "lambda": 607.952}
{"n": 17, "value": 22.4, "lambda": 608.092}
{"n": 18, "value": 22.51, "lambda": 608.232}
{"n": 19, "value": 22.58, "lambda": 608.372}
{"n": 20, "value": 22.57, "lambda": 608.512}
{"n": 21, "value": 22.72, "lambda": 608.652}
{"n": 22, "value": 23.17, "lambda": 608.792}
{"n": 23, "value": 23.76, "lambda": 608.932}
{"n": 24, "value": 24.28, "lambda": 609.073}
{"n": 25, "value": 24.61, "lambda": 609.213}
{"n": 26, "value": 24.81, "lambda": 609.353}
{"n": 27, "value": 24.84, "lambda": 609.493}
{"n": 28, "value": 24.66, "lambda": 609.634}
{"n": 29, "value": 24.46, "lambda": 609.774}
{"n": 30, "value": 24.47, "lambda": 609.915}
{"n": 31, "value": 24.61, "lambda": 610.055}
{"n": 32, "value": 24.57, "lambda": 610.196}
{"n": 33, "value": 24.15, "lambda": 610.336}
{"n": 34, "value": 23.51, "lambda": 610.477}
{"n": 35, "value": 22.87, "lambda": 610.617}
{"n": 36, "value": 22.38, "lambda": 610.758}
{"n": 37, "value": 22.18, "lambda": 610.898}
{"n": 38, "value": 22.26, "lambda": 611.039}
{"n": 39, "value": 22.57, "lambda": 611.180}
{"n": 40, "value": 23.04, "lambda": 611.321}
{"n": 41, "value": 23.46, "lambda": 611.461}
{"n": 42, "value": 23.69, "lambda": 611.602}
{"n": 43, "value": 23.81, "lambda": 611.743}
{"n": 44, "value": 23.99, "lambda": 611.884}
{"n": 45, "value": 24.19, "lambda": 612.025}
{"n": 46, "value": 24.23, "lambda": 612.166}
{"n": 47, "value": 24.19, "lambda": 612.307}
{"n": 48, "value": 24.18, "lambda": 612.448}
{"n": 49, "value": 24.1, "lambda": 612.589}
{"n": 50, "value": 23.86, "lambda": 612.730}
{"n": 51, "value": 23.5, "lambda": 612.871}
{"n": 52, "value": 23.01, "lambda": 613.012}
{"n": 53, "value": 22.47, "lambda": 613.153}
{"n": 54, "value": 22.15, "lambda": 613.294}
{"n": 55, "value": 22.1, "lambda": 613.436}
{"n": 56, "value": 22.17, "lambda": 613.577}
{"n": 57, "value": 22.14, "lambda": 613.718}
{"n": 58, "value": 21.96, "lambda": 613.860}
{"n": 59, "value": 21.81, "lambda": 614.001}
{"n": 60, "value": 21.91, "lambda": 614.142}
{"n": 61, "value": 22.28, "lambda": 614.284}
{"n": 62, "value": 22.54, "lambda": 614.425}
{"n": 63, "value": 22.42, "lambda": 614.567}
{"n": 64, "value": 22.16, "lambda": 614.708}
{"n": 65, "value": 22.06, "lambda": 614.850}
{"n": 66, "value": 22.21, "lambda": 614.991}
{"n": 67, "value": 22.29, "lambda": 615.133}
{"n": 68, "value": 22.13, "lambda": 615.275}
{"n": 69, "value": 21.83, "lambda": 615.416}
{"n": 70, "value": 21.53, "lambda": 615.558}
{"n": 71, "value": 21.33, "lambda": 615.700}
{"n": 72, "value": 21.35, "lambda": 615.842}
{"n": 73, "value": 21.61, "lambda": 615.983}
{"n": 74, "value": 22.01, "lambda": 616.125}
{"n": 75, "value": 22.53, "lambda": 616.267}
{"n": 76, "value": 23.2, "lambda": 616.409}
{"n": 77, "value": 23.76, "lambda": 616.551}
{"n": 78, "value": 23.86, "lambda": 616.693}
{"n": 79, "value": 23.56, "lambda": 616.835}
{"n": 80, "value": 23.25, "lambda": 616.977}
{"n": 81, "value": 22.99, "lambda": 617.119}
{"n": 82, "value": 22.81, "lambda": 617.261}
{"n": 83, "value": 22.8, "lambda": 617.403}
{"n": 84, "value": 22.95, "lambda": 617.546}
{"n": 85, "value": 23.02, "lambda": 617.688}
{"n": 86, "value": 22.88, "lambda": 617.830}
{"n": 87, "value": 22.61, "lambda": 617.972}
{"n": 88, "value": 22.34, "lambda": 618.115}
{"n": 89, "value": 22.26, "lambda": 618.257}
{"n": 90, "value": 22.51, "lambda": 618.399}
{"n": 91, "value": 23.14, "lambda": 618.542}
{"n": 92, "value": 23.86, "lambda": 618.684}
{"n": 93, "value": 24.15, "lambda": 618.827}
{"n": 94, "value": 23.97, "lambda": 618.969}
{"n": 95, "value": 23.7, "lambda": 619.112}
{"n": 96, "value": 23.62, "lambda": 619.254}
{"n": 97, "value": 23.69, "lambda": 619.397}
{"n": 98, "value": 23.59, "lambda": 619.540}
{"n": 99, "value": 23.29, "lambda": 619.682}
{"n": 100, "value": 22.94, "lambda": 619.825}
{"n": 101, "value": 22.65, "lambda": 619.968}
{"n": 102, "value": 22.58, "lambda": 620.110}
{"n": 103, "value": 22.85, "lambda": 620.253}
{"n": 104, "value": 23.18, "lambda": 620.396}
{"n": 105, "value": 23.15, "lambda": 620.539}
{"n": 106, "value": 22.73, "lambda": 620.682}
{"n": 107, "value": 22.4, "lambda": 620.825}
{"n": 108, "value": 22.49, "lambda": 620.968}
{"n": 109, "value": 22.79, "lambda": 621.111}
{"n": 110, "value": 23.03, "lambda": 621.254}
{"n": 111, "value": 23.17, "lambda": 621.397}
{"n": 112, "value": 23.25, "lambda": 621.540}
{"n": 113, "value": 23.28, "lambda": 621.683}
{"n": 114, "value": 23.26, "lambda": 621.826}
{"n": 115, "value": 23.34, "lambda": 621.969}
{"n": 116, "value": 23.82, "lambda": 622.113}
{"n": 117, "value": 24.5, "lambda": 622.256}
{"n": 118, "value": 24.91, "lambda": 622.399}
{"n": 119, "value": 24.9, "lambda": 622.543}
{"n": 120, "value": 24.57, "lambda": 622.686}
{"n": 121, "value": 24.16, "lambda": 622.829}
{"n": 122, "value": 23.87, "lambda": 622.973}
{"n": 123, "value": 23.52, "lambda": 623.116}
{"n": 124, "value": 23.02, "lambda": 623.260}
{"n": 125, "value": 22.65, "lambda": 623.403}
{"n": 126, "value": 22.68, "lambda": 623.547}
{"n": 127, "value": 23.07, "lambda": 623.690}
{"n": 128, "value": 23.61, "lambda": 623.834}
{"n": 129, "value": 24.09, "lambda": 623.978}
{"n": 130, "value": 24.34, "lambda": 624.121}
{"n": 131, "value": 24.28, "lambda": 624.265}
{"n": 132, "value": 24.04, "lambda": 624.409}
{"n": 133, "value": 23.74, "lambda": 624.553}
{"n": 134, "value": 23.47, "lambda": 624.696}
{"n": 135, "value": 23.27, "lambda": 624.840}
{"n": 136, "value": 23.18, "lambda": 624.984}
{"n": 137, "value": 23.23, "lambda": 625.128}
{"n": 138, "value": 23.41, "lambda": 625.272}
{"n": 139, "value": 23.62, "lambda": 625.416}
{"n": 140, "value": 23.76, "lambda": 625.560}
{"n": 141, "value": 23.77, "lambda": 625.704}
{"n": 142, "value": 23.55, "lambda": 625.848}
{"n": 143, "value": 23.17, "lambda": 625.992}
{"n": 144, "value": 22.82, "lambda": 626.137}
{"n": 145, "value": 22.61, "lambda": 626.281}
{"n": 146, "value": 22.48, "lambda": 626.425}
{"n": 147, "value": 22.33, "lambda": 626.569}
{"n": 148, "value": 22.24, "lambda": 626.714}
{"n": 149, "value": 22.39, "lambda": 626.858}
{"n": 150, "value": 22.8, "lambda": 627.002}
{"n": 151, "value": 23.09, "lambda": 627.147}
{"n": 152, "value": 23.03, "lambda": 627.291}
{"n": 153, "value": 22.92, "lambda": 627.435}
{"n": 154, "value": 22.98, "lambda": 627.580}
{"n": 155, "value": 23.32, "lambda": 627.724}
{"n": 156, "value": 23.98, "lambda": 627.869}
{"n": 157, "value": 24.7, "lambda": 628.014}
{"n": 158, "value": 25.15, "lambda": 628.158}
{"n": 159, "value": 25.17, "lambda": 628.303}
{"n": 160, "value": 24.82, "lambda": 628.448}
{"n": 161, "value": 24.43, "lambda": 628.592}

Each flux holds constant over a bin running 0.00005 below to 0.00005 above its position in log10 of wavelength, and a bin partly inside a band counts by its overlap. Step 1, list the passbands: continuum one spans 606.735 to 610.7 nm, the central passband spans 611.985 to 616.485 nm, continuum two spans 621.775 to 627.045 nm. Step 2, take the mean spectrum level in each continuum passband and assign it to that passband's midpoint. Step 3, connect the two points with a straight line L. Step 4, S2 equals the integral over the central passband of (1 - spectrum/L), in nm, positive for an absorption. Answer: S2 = 0.175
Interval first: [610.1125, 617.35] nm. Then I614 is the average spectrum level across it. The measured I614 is 22.8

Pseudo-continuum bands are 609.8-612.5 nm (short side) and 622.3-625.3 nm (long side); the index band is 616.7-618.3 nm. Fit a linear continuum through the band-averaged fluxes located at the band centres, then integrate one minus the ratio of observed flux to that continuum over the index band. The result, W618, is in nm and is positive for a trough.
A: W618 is 0.05 nm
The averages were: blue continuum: 23.6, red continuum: 23.7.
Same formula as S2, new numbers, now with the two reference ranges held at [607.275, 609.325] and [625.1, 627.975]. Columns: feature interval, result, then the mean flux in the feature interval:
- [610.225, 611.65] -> 0.00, 23.1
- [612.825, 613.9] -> 0.03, 22.4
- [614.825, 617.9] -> 0.07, 22.6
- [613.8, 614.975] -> 0.05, 22.2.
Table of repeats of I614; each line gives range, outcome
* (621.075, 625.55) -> 23.6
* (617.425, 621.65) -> 23.1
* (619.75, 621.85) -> 22.9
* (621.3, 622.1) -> 23.3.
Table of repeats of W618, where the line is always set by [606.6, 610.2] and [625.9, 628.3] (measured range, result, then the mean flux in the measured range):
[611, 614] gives 0.02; 23.2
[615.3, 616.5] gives 0.07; 22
